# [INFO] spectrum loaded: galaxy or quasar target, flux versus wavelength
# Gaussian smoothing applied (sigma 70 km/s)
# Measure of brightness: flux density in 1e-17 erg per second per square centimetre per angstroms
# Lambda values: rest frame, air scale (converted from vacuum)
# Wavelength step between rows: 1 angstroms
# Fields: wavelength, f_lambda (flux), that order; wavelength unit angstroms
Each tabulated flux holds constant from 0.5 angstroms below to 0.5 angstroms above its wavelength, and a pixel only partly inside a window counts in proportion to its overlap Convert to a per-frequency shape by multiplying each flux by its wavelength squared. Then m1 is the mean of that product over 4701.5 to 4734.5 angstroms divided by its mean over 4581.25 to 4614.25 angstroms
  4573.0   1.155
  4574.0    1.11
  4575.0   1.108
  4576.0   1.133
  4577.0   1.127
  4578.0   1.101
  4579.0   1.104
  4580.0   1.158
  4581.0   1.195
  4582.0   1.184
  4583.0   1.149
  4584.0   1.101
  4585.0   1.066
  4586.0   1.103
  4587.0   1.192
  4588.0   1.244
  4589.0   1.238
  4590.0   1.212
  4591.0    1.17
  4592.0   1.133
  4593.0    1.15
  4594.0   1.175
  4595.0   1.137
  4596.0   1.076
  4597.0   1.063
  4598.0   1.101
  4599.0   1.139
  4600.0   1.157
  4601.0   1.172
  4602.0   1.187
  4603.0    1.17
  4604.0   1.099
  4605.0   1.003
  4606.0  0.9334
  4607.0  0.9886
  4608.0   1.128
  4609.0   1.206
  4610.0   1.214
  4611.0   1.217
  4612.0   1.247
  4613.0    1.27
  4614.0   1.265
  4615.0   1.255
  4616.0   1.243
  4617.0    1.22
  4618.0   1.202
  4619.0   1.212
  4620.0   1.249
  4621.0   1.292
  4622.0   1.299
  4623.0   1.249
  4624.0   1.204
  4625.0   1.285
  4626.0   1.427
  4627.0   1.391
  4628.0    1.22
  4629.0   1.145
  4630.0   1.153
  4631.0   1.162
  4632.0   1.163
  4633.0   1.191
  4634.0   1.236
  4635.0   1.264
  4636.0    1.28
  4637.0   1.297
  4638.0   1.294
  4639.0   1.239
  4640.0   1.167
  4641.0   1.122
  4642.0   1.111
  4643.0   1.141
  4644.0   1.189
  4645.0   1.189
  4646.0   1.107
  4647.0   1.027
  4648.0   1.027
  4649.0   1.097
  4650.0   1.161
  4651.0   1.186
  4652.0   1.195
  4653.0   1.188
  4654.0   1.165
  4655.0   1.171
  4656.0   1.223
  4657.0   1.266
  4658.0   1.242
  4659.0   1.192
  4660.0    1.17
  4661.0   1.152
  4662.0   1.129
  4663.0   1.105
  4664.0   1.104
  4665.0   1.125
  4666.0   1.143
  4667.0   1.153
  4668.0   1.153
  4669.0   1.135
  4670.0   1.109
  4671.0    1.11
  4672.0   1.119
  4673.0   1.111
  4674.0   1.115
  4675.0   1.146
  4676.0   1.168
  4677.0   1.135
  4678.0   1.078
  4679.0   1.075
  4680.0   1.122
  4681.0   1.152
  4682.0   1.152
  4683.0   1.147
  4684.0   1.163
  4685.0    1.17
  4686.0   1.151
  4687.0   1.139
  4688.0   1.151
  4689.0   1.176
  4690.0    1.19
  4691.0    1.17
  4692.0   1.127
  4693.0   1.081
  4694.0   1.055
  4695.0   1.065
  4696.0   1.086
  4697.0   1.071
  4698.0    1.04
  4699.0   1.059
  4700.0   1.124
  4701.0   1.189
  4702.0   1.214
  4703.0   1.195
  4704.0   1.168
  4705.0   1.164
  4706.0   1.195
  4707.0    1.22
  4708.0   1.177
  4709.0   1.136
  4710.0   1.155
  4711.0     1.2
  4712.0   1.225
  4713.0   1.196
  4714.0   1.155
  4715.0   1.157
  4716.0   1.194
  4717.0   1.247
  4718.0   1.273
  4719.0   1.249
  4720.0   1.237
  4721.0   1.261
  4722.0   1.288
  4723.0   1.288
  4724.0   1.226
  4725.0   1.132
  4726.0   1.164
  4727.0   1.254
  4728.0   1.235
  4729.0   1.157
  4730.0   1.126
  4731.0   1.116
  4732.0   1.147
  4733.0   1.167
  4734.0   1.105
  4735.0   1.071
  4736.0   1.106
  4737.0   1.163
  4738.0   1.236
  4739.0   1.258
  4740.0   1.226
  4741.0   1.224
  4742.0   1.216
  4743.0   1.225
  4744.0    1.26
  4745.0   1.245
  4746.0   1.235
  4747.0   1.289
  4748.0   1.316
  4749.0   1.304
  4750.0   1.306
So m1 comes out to 1.1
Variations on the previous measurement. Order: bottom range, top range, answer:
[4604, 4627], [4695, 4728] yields 1.02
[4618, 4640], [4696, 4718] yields 0.97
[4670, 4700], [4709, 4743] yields 1.08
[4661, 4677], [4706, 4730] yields 1.09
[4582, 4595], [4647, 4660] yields 1.04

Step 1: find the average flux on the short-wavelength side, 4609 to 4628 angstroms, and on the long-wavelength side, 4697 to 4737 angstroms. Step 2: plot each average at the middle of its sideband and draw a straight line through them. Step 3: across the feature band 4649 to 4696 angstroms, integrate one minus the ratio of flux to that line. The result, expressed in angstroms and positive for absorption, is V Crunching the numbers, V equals 2.7 angstroms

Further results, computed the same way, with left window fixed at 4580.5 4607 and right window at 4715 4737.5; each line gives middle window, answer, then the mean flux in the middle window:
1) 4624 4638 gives -1.2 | 1.25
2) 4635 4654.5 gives -0.2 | 1.17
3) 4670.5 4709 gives 1.3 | 1.14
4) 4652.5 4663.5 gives -0.2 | 1.18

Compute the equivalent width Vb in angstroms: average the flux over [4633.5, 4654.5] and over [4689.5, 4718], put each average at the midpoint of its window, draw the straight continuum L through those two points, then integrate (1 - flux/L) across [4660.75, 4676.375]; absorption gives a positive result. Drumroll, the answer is 0.5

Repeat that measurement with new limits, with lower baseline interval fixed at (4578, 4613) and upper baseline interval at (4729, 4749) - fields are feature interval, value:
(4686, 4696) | 0.44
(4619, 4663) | -1.52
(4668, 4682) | 0.60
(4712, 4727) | -0.38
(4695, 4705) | 0.48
